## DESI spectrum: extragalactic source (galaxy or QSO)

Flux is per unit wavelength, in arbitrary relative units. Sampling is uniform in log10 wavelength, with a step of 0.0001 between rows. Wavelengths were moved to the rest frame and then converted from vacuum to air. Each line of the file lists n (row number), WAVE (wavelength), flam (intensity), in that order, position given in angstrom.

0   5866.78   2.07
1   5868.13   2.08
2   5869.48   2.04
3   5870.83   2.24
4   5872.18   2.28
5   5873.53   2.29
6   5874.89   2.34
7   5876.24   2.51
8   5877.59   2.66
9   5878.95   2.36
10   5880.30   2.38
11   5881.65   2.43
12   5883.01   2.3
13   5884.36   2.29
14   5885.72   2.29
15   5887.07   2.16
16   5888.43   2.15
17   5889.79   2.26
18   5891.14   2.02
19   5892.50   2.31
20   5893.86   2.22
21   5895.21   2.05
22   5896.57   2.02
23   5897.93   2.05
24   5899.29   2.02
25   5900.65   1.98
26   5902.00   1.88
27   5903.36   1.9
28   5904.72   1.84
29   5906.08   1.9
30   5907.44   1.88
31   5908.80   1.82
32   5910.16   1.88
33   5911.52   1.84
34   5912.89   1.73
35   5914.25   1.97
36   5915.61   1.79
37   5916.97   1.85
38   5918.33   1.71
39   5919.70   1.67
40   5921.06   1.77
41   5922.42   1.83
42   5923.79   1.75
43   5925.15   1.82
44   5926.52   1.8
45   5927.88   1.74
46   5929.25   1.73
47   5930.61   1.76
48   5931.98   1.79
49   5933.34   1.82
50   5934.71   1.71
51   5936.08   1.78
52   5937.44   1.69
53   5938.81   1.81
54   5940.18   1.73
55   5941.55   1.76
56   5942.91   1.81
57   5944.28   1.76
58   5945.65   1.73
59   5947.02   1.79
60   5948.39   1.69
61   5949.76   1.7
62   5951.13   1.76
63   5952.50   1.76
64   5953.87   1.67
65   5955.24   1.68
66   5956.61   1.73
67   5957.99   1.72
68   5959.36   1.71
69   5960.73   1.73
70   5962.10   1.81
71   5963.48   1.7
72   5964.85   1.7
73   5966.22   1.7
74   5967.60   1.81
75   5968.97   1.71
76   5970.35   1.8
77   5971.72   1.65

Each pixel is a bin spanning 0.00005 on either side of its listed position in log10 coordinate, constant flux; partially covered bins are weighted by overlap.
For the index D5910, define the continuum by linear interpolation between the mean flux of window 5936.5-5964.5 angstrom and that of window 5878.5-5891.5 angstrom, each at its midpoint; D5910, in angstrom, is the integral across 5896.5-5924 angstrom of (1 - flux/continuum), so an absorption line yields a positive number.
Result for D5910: 2.7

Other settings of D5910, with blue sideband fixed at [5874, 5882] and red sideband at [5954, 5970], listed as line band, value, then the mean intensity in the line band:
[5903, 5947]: 5.32 angstrom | 1.79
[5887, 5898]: 0.85 angstrom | 2.14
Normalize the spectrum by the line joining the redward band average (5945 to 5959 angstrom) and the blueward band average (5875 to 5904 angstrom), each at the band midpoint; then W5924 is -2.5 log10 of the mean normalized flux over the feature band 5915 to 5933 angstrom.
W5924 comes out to 0.098 mag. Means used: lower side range 2.21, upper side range 1.72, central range 1.77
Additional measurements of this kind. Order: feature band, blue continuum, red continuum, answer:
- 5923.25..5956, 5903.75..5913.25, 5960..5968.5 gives 0.02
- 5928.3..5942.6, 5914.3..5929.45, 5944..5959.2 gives 0.00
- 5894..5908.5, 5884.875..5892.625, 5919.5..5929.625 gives 0.05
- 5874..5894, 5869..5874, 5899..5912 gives -0.11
